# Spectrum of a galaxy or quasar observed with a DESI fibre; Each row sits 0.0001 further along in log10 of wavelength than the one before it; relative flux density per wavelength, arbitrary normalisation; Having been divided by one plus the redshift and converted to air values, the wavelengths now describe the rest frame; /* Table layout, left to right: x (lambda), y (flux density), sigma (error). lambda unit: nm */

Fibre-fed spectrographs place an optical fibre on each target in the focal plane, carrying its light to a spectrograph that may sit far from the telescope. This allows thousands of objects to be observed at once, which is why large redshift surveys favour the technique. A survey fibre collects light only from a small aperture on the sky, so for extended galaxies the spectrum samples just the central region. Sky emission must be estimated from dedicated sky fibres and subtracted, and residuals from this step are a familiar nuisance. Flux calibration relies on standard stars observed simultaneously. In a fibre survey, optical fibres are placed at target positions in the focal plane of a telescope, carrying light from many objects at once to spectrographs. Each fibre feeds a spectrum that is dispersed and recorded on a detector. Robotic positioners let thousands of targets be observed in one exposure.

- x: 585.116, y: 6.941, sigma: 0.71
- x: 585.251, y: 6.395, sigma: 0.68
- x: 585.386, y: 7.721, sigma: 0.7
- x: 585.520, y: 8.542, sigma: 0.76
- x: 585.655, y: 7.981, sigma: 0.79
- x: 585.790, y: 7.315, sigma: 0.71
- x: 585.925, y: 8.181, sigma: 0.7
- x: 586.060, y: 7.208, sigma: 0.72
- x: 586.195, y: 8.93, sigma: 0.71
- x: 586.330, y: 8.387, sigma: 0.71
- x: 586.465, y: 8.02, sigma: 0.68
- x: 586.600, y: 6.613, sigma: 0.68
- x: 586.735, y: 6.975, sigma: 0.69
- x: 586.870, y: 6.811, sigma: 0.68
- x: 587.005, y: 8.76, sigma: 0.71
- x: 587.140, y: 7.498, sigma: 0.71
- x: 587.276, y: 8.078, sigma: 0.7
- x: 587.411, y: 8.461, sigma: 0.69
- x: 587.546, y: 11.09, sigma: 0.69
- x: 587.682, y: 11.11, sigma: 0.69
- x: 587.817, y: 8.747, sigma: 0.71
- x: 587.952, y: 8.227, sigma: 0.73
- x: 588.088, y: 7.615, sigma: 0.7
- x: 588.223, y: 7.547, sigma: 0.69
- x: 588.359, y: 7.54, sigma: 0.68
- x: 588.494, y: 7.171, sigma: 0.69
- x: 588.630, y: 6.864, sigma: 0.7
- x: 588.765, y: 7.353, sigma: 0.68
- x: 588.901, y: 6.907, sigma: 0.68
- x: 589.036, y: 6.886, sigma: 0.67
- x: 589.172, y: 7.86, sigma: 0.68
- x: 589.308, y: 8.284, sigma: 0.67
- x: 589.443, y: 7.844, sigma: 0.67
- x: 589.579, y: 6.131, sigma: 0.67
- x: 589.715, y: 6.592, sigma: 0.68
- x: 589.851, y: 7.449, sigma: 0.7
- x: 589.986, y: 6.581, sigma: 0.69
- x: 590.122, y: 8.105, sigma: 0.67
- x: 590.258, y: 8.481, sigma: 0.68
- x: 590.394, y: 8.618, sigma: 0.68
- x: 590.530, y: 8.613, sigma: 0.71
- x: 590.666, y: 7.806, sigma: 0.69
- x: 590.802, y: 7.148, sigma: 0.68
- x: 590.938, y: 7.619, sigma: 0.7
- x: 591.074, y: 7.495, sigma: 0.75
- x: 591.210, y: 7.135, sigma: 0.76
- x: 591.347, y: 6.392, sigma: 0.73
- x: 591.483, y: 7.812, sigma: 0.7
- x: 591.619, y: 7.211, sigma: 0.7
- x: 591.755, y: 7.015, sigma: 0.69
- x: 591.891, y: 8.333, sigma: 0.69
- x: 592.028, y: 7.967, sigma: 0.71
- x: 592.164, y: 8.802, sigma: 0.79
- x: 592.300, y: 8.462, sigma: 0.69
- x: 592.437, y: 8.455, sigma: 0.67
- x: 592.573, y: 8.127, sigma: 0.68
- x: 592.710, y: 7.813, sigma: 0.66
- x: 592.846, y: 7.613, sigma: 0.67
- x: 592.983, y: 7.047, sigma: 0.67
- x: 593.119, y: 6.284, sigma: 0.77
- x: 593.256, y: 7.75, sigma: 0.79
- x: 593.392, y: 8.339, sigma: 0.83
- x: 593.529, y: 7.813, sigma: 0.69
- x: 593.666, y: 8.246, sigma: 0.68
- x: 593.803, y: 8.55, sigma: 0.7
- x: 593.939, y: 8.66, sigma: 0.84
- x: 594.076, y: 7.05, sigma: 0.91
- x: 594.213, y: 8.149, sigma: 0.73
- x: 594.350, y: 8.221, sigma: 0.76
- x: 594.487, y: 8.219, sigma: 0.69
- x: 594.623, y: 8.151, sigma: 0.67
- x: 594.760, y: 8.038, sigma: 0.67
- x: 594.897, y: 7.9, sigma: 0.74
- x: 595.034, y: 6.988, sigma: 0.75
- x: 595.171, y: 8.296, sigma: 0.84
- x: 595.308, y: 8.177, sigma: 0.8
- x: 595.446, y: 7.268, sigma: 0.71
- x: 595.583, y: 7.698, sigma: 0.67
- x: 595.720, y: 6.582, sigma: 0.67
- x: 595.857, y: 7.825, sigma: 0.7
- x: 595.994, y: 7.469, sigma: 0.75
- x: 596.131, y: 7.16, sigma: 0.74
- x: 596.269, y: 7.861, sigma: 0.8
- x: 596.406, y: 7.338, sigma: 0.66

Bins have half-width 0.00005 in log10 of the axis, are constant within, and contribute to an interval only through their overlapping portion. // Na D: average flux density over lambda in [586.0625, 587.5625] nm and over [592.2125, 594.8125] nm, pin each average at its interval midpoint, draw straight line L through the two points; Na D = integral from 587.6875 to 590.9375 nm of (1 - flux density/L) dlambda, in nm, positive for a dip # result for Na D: 0.14 nm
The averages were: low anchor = 8.01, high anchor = 7.95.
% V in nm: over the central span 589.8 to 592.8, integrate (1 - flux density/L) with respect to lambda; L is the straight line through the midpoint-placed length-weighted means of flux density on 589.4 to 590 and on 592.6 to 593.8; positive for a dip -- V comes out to -0.22 nm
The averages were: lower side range 6.91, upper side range 7.68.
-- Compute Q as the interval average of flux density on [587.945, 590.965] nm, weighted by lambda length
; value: 7.52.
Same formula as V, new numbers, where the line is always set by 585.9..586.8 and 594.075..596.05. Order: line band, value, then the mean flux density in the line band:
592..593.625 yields -0.03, 7.88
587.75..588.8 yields 0.01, 7.64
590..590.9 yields -0.03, 8.02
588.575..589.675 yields 0.07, 7.26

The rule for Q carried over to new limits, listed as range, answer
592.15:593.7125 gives 7.86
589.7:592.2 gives 7.65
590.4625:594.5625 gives 7.81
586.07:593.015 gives 7.81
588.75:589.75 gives 7.24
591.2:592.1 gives 7.43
